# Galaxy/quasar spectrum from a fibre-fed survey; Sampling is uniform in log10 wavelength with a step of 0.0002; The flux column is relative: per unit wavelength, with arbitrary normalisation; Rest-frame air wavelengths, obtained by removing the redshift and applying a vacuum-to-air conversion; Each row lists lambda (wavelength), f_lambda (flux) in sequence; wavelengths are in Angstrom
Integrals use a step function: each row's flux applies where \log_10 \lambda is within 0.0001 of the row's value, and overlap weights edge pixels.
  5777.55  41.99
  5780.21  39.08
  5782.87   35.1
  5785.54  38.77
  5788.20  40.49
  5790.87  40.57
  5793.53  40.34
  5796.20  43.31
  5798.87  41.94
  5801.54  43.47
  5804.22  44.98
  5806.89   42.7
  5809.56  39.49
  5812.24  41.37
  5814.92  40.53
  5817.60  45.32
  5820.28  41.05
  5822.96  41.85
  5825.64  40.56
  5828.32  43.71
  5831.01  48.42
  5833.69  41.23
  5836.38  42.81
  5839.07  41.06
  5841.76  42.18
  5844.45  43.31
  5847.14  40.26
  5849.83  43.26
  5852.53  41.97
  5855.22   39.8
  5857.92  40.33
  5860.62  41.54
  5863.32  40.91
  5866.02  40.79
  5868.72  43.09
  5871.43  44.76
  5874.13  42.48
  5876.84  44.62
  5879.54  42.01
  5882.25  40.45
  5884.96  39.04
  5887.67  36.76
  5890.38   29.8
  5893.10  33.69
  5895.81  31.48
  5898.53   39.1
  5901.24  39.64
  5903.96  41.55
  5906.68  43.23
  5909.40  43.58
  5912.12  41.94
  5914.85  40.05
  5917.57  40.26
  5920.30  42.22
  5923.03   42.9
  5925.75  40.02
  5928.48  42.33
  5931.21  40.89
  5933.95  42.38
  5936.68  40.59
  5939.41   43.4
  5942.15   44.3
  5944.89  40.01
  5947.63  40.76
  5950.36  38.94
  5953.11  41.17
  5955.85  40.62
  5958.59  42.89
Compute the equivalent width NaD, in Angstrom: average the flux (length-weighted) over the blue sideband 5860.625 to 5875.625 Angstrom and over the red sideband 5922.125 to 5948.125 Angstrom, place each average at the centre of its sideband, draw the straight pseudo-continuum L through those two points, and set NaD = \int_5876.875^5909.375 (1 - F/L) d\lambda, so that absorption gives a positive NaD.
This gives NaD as 2.9 Angstrom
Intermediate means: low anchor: 42.3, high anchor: 41.8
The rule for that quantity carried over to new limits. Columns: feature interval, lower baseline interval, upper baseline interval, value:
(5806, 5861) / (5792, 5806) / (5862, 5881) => 0.88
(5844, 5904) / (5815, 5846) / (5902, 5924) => 3.34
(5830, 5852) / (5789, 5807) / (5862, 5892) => -0.75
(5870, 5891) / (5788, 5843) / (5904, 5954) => 0.78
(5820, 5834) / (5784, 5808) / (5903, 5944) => -0.41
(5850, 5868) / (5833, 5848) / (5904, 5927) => 0.31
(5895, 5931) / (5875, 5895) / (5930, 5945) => -0.55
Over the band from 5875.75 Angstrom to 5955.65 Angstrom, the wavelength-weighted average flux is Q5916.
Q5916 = 40.2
